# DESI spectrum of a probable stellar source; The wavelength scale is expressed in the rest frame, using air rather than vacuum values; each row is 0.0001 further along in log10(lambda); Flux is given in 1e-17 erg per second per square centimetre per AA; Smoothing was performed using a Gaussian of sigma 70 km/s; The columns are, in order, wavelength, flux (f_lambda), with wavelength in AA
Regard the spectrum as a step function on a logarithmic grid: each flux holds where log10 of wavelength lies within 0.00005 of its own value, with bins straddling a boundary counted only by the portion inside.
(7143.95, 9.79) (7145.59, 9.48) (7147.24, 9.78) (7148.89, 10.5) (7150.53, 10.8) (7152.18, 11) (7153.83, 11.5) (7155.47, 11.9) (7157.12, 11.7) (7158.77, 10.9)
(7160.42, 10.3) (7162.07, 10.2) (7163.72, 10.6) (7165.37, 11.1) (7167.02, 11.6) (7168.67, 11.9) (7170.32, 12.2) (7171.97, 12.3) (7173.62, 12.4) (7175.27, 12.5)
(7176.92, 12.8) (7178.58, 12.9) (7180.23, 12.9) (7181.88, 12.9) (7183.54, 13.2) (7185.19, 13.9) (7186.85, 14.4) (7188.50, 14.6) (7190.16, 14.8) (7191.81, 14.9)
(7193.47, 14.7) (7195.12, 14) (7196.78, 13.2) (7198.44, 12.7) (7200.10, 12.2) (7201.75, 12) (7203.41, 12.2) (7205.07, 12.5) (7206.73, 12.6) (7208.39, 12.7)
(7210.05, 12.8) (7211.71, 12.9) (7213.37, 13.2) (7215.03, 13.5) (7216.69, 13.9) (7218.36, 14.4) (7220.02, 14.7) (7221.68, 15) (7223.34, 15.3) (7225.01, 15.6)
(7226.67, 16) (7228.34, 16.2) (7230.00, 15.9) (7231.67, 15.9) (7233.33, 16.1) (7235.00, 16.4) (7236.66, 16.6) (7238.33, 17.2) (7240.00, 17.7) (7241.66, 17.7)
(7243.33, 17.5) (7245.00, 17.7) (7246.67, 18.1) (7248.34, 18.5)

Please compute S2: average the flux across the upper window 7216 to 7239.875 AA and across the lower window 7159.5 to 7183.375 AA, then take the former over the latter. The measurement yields 1.3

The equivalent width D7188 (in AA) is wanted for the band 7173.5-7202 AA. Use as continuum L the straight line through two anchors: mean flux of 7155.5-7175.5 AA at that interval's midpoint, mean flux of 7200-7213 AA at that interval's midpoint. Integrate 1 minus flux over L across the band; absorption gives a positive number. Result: -3.3 AA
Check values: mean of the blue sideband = 11.5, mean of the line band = 13.4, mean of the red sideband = 12.5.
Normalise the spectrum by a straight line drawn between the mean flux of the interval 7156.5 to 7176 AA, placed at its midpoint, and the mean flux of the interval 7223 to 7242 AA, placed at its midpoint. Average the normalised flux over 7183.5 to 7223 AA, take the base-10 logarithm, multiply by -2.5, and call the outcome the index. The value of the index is 0.05 mag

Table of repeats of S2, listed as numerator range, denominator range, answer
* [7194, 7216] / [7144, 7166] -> 1.20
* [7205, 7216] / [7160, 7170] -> 1.17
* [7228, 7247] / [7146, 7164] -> 1.56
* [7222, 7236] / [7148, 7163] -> 1.45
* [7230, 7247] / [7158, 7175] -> 1.49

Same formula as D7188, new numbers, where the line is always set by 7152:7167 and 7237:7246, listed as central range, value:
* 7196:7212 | 2.18 AA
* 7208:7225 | 1.75 AA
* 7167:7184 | -0.31 AA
